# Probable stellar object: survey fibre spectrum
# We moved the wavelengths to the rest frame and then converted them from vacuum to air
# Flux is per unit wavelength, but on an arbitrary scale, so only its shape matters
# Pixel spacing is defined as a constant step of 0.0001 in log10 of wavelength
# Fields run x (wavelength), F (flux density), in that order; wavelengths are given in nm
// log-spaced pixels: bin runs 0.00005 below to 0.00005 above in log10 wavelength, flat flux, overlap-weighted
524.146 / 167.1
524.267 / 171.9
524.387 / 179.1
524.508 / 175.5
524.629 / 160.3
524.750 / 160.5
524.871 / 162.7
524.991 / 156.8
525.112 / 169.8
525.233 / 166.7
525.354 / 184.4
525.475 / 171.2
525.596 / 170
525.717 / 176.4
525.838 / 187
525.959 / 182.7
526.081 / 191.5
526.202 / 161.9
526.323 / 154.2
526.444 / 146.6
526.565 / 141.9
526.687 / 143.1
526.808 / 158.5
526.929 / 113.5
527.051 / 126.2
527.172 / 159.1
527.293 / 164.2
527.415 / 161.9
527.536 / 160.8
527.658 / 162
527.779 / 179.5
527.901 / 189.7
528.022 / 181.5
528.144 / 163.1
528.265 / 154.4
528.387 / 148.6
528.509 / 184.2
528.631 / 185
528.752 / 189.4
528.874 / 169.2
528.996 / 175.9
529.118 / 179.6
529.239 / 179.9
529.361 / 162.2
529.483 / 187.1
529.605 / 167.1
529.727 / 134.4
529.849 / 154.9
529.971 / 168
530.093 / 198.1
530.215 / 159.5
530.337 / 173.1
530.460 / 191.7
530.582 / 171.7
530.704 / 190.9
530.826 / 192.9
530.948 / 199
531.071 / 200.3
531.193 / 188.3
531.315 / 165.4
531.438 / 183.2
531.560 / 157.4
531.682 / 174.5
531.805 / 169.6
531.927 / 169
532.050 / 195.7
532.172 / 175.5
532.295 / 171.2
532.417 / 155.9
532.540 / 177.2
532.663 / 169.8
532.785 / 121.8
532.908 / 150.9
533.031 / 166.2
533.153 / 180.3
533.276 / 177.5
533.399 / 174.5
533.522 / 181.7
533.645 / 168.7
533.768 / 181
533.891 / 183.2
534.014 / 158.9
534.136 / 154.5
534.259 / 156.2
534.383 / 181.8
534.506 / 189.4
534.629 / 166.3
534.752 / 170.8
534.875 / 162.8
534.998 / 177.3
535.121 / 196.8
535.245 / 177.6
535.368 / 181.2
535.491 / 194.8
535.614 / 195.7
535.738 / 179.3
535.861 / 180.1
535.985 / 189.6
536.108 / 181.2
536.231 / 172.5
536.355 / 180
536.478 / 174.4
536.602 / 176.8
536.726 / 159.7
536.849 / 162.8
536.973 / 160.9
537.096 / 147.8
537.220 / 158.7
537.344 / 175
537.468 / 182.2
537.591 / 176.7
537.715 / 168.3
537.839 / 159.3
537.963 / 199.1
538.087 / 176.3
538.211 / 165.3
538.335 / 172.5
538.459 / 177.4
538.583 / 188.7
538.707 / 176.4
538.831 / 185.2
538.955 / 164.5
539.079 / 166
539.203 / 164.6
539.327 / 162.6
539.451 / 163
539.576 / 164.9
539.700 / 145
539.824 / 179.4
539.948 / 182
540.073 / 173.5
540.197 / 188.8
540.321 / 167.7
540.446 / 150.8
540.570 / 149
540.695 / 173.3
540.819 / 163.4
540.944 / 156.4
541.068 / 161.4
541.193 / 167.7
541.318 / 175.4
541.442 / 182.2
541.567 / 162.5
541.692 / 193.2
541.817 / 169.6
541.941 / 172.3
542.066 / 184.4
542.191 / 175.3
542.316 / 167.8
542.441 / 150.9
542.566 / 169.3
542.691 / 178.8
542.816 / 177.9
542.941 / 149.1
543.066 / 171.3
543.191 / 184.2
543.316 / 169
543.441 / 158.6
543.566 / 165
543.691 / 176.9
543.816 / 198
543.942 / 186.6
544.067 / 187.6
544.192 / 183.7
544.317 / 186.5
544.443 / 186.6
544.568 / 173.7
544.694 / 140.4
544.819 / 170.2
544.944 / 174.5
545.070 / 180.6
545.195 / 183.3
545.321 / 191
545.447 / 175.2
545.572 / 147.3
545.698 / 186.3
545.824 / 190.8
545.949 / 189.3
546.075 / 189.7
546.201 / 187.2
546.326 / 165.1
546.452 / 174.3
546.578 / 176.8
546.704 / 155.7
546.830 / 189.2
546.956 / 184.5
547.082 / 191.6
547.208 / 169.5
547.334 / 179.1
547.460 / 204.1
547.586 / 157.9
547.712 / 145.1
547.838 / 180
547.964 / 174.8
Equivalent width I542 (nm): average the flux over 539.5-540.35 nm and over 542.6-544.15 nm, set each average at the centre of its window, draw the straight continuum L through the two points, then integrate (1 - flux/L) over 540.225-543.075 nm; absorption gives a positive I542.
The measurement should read 0.08 nm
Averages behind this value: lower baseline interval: 172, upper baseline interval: 175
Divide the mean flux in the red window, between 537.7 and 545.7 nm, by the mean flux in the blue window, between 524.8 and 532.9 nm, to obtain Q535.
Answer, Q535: 1.02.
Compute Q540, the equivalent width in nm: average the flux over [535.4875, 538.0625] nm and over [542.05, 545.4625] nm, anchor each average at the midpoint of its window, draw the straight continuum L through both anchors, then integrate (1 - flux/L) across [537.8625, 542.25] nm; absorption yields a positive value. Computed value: 0.08 nm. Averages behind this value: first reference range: 175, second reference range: 175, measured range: 171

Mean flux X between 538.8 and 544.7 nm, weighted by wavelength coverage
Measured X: 171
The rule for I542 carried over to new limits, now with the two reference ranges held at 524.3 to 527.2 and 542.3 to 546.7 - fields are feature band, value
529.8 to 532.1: -0.18 nm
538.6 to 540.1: 0.02 nm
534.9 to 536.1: -0.11 nm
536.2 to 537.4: 0.02 nm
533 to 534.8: -0.05 nm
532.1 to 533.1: 0.03 nm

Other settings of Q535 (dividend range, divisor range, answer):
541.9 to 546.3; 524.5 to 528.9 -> 1.07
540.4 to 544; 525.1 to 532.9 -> 1.01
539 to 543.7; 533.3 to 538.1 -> 0.97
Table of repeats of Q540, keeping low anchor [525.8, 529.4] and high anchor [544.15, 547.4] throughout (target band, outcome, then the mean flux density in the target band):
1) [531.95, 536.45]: -0.12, 174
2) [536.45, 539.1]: 0.01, 172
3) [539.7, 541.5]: 0.06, 169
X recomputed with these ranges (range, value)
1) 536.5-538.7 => 171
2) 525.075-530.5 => 167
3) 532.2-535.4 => 170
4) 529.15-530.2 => 169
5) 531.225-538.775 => 173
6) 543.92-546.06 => 179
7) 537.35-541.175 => 170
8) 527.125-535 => 172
